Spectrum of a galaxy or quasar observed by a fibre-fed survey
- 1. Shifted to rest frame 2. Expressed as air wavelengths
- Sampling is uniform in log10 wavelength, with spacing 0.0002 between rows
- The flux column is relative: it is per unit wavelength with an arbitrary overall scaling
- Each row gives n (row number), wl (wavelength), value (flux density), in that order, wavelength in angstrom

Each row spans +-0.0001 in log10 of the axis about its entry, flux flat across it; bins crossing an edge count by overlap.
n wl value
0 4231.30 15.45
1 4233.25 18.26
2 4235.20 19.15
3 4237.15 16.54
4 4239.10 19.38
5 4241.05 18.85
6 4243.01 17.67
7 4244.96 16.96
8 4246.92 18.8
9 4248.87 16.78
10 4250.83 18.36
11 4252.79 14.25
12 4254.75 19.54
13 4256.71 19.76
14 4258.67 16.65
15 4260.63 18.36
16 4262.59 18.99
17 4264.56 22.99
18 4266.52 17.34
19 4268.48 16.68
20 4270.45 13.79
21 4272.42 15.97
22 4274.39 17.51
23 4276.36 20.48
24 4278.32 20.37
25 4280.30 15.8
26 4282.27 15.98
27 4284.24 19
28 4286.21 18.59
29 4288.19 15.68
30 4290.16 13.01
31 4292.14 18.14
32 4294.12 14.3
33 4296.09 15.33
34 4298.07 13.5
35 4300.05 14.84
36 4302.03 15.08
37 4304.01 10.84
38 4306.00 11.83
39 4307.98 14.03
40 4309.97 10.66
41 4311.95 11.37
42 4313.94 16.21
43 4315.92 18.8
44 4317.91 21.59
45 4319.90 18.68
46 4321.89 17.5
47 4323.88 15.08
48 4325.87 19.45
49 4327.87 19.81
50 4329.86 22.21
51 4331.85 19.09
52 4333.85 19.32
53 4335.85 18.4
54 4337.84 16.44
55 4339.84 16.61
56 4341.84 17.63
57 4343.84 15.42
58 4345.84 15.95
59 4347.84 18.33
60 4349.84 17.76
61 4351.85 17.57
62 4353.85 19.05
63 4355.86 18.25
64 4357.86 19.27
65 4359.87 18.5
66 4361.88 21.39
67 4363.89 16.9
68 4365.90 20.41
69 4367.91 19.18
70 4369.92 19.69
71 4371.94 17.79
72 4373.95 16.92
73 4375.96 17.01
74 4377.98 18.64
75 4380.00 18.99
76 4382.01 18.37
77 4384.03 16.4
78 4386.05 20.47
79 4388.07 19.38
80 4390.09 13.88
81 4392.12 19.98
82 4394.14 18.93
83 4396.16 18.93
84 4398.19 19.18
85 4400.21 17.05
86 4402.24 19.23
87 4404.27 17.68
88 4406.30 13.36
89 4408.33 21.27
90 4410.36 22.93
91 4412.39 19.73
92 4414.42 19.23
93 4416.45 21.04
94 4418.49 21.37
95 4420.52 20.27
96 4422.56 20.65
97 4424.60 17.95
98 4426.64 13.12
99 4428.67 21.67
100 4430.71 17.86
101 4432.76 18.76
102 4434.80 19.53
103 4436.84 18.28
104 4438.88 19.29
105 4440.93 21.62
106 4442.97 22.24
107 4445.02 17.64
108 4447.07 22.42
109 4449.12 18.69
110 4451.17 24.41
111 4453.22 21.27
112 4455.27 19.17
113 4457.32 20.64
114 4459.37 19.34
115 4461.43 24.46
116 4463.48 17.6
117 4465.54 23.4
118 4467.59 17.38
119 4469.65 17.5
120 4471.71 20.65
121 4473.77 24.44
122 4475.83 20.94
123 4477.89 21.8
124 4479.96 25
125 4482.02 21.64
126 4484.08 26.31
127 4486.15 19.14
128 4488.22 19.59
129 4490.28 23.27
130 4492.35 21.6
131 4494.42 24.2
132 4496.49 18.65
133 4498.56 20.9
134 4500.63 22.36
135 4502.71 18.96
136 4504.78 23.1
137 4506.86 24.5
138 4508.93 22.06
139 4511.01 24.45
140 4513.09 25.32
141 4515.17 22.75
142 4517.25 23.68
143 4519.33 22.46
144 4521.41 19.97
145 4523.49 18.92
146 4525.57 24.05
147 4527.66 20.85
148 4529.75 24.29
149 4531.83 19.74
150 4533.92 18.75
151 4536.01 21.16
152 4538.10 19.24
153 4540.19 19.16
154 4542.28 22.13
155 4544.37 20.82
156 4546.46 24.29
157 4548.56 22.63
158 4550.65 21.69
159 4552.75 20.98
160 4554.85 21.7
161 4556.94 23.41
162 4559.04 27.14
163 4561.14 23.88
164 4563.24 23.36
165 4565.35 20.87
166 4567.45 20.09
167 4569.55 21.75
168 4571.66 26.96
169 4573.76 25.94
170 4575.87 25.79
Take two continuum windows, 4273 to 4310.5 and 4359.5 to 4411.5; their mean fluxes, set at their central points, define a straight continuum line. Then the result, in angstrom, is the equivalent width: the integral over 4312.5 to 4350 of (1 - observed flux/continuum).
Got -2.7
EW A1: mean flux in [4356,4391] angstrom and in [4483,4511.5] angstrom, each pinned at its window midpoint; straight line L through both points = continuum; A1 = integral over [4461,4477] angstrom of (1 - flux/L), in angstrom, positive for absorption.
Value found 0.4 angstrom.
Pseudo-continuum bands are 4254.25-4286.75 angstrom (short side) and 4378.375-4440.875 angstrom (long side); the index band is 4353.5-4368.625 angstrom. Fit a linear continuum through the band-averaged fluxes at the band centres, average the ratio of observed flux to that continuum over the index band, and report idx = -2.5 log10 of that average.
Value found -0.03 mag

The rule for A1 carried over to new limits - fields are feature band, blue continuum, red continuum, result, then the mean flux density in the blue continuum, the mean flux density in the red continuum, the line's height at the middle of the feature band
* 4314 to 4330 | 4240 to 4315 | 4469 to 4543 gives -1.2 angstrom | 16.4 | 21.8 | 17.5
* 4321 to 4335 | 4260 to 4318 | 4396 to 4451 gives -1.5 angstrom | 16.1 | 19.4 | 17.1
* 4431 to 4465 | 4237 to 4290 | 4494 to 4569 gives 0.6 angstrom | 17.8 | 22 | 20.7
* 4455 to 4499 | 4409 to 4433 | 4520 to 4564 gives -1.4 angstrom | 19.6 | 21.8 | 20.6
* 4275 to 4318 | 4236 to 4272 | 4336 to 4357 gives 5.0 angstrom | 17.8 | 17.4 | 17.6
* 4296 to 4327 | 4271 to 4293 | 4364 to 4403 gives 4.0 angstrom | 17.2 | 18.4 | 17.6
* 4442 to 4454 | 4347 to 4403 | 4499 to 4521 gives -0.2 angstrom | 18.5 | 22.8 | 20.8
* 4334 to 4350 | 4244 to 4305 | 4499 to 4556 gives 0.9 angstrom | 16.9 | 21.8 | 18.2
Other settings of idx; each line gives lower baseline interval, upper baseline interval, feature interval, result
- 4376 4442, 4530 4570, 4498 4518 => -0.095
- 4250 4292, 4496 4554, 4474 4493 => -0.060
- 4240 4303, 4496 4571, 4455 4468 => 0.009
